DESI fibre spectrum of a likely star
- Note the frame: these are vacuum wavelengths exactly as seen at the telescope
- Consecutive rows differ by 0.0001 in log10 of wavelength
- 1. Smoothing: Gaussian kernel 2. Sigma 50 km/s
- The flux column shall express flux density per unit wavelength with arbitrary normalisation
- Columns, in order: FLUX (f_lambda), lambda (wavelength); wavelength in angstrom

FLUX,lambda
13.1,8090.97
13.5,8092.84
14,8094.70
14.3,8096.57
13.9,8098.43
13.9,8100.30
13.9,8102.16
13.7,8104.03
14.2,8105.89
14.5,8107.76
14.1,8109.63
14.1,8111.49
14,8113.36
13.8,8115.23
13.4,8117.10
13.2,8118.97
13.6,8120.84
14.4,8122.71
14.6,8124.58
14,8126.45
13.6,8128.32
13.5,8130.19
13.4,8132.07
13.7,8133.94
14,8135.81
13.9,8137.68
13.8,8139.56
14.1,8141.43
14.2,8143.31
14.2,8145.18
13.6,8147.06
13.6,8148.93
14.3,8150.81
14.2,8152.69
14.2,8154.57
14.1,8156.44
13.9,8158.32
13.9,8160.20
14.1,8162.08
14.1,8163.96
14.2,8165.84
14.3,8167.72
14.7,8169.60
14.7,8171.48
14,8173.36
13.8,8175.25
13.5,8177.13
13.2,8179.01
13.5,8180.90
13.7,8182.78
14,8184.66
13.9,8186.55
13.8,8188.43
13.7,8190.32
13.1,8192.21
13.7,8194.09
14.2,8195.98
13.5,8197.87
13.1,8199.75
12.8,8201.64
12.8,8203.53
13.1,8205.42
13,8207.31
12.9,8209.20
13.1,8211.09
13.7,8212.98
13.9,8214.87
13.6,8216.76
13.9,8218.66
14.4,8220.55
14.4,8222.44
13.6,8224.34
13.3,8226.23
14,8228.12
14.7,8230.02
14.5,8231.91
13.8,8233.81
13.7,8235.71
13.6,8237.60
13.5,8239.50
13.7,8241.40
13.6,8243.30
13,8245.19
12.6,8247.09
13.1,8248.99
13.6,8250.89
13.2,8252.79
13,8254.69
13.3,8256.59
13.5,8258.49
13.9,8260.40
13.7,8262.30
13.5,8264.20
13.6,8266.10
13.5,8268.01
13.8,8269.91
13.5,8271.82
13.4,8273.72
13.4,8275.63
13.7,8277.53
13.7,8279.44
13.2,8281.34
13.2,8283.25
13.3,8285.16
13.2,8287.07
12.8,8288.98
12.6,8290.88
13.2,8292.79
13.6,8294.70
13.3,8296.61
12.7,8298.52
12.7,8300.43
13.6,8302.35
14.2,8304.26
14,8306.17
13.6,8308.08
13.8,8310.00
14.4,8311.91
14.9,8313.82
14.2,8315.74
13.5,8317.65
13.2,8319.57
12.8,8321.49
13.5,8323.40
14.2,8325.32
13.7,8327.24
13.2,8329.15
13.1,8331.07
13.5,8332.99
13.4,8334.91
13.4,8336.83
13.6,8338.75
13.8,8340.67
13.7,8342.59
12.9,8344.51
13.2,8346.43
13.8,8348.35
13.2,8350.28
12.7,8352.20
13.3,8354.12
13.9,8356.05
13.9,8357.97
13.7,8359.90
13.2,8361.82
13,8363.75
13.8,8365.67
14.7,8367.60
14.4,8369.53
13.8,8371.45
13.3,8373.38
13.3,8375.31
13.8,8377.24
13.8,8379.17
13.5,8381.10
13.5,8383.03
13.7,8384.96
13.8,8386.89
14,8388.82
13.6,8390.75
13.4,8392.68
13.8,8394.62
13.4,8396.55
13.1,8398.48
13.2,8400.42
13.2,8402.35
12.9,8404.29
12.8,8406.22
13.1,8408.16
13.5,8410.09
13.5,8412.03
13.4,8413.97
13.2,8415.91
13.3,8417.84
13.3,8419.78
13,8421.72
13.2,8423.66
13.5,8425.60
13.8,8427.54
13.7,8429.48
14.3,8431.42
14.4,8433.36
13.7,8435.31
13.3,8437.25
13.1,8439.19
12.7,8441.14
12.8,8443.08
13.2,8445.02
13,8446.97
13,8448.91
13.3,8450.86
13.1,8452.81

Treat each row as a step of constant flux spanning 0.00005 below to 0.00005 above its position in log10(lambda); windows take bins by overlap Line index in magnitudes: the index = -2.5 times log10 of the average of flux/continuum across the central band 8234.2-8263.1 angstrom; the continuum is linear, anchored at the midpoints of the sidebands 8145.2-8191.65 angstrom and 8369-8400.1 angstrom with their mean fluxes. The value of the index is 0.03 mag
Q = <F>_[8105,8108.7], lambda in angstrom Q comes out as 14.3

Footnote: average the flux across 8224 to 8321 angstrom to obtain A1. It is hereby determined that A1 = 13.5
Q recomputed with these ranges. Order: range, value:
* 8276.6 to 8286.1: 13.4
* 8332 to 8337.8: 13.4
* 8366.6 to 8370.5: 14.5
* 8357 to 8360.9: 13.8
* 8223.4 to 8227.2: 13.5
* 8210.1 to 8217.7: 13.6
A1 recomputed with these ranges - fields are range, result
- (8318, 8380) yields 13.5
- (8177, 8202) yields 13.6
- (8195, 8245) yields 13.6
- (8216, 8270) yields 13.6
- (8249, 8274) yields 13.5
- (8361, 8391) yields 13.7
